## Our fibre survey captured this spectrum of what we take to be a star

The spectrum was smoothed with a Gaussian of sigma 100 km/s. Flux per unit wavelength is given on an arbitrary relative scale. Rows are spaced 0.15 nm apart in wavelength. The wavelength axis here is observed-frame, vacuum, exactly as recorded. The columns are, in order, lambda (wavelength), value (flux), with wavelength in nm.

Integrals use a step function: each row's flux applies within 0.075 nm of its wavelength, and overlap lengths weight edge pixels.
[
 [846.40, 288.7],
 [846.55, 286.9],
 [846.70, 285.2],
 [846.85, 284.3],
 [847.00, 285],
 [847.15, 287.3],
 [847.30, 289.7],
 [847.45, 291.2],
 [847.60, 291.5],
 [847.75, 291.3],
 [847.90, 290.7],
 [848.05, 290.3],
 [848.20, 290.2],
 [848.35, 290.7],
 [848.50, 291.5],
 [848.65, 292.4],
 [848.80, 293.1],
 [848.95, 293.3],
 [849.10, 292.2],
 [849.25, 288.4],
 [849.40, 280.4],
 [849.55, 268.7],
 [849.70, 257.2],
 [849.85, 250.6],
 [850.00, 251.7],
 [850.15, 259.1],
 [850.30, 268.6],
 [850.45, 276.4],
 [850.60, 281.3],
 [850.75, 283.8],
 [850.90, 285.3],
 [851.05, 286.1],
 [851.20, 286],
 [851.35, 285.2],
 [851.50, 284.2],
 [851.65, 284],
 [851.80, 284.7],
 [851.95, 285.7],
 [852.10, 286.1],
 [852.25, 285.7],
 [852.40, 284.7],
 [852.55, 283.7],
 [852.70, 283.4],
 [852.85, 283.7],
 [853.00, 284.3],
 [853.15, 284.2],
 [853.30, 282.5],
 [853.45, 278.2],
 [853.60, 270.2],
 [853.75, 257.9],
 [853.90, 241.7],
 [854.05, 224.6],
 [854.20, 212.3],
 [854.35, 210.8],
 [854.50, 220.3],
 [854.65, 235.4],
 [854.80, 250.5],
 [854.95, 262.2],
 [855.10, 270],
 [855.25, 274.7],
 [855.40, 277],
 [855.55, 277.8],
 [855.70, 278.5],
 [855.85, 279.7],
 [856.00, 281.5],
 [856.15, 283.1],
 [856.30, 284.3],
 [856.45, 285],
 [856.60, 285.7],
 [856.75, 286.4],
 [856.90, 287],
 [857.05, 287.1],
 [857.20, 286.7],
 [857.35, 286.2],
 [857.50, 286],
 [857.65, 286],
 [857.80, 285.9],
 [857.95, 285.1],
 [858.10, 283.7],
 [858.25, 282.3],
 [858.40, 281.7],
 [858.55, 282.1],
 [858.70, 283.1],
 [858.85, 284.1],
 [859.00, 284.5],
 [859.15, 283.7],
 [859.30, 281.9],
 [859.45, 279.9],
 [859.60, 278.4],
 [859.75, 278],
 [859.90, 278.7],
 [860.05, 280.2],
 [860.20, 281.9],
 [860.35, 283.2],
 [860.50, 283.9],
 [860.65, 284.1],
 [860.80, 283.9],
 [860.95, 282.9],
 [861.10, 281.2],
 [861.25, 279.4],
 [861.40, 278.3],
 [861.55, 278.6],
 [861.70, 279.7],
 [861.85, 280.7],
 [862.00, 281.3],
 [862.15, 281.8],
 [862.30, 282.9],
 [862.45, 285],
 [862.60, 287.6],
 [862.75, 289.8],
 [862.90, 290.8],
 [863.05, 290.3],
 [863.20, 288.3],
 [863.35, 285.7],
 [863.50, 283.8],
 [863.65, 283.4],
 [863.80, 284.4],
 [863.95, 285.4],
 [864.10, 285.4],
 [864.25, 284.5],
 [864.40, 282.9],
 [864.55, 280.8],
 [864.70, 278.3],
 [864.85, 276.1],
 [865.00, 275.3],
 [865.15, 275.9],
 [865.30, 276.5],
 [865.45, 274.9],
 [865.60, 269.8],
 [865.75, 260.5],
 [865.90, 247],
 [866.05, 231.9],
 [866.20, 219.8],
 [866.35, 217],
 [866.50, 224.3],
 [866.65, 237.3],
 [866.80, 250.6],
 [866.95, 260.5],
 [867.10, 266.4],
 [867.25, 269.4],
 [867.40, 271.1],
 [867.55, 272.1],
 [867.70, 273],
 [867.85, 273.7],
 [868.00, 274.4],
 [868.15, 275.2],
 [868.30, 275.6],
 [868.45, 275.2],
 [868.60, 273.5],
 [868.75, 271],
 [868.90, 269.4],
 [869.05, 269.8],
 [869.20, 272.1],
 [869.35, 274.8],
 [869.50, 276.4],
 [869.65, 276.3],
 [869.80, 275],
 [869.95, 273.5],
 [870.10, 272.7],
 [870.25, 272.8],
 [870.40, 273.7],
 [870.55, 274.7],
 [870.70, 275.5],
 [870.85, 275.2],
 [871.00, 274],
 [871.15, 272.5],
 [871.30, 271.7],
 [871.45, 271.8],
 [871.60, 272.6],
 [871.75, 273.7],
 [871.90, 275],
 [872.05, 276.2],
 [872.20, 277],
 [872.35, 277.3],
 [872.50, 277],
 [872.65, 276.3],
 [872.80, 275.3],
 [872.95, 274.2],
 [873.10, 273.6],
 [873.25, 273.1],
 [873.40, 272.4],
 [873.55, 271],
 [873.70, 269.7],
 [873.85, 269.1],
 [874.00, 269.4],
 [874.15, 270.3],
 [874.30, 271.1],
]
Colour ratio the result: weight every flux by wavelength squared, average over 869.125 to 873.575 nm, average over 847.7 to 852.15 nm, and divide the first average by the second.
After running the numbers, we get 1.02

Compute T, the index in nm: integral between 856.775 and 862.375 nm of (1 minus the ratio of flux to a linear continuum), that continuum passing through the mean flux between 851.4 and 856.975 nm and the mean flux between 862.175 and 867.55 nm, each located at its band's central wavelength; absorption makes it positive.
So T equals -0.25 nm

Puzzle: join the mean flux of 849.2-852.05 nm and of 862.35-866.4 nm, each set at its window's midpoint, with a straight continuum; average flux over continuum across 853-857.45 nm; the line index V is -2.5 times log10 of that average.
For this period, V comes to 0.033 mag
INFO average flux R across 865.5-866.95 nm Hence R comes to 241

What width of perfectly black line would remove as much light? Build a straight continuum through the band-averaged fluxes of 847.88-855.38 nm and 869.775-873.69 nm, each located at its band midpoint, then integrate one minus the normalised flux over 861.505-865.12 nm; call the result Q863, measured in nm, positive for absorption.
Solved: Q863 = -0.13 nm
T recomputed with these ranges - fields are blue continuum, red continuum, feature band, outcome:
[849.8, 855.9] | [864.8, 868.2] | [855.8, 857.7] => -0.133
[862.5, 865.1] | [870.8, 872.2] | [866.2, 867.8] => 0.154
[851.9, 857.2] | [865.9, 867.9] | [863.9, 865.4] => -0.151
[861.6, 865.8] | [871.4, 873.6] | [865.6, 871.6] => 0.265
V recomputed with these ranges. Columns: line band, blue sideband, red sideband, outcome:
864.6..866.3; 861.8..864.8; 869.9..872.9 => 0.08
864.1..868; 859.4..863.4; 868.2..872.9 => 0.06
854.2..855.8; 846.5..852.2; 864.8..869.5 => 0.09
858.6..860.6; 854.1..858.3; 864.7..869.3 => -0.05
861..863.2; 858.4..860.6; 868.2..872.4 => -0.01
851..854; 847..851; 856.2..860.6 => 0.01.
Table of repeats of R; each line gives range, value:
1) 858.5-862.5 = 282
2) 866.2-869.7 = 264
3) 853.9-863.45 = 277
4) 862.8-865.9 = 280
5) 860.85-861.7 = 280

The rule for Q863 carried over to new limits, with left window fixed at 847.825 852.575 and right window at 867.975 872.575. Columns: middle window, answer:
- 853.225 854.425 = 0.14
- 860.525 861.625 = -0.02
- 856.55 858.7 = -0.05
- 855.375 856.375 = 0.00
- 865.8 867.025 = 0.17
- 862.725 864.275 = -0.06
